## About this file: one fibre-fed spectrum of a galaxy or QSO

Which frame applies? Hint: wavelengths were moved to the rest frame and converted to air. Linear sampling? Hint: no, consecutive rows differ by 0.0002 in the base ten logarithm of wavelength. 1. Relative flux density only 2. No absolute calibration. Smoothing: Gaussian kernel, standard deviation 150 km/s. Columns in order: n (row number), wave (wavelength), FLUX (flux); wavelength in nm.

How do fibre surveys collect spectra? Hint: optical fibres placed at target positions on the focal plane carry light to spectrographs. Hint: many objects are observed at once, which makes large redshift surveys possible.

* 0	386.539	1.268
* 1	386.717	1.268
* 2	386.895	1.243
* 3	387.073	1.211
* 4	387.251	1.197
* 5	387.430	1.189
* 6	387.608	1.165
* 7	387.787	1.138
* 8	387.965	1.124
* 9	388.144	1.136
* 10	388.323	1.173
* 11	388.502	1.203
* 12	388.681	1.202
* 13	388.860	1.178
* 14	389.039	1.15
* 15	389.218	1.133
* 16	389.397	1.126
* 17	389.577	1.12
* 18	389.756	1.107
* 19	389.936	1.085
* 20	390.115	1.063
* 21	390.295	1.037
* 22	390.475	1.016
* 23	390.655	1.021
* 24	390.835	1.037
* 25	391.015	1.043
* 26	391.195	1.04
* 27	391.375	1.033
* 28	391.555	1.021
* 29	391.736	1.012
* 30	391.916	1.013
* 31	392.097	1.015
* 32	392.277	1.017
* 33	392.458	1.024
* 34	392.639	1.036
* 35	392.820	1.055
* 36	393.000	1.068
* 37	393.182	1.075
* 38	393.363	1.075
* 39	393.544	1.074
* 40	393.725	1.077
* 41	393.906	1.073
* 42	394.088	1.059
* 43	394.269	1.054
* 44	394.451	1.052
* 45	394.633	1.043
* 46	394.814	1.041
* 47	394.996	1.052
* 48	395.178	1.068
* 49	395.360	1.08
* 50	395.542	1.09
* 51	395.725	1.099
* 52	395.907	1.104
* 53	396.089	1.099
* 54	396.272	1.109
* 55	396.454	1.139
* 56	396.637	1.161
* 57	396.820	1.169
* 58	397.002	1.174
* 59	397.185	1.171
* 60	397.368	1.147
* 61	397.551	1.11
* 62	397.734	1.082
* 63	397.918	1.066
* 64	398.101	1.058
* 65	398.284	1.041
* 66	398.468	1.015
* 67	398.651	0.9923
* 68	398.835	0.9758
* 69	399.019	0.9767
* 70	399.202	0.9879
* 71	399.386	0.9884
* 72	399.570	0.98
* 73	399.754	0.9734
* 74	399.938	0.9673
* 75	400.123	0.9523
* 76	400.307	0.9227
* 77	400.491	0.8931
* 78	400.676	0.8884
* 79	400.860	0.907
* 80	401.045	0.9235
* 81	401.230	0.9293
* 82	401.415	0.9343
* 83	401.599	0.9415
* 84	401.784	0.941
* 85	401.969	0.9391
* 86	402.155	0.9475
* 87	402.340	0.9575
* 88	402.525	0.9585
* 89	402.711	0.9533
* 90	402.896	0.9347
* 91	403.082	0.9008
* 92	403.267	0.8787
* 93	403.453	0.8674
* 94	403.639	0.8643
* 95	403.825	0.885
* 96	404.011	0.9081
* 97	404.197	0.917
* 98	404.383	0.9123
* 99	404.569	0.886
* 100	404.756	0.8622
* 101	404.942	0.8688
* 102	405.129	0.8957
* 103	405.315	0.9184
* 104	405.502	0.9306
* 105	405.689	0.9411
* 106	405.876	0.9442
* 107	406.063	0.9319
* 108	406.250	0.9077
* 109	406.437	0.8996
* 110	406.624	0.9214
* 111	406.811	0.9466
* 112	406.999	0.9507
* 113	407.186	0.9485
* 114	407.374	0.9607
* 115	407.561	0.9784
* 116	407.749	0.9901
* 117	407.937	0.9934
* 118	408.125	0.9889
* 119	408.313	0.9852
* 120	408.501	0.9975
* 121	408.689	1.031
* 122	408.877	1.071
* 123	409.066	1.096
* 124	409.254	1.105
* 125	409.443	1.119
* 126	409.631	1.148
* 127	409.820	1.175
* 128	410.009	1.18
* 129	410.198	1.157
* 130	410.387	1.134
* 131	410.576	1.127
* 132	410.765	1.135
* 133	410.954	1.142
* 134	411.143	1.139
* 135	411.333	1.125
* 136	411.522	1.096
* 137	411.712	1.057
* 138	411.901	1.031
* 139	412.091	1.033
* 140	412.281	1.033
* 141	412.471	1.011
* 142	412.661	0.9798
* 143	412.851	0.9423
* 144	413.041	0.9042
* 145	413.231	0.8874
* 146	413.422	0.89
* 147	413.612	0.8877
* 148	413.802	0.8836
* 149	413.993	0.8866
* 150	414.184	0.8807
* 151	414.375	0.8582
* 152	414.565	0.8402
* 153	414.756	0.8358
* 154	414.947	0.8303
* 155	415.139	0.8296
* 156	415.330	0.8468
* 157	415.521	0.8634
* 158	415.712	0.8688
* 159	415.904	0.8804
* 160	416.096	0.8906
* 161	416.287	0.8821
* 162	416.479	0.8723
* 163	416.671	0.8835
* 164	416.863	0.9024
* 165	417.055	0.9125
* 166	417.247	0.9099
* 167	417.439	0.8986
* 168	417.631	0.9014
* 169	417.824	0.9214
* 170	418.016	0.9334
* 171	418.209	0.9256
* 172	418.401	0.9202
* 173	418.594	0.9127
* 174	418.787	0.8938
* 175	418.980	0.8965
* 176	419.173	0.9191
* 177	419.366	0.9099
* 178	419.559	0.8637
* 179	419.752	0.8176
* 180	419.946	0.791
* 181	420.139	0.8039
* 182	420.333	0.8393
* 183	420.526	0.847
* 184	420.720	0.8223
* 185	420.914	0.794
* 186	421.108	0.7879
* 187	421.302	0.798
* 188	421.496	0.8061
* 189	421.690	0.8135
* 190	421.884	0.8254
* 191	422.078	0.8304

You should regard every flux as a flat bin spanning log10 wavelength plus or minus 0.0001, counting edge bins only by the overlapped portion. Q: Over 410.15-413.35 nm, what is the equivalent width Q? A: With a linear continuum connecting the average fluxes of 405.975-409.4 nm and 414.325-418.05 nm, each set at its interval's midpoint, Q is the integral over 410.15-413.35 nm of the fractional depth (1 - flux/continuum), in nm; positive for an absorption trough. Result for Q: -0.40 nm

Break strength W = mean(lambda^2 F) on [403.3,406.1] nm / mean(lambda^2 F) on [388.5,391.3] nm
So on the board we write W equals 0.89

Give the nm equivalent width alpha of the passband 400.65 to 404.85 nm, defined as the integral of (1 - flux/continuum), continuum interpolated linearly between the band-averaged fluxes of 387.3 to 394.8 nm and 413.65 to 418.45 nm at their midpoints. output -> 0.31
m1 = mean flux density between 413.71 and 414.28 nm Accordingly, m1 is 0.882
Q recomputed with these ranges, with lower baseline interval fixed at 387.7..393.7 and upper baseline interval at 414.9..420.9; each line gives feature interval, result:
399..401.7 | 0.173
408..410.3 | -0.355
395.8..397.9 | -0.196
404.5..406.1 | 0.102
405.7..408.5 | 0.007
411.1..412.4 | -0.207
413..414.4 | 0.034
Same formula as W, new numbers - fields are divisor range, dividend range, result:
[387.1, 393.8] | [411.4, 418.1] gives 0.95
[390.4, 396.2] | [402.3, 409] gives 0.95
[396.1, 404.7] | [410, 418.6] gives 1.04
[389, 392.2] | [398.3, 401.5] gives 0.95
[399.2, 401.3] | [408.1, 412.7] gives 1.21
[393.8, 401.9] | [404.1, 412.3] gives 1.04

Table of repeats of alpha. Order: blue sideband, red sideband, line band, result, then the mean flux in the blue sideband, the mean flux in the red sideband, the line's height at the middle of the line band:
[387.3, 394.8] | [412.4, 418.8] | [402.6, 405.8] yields 0.26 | 1.08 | 0.893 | 0.981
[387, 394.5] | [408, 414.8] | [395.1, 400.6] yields 0.07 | 1.09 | 1.02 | 1.07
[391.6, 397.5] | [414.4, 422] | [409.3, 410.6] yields -0.29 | 1.08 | 0.864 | 0.939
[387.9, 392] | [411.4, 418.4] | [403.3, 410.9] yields -0.16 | 1.09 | 0.914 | 0.969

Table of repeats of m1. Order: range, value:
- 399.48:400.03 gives 0.974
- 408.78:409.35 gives 1.09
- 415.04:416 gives 0.857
